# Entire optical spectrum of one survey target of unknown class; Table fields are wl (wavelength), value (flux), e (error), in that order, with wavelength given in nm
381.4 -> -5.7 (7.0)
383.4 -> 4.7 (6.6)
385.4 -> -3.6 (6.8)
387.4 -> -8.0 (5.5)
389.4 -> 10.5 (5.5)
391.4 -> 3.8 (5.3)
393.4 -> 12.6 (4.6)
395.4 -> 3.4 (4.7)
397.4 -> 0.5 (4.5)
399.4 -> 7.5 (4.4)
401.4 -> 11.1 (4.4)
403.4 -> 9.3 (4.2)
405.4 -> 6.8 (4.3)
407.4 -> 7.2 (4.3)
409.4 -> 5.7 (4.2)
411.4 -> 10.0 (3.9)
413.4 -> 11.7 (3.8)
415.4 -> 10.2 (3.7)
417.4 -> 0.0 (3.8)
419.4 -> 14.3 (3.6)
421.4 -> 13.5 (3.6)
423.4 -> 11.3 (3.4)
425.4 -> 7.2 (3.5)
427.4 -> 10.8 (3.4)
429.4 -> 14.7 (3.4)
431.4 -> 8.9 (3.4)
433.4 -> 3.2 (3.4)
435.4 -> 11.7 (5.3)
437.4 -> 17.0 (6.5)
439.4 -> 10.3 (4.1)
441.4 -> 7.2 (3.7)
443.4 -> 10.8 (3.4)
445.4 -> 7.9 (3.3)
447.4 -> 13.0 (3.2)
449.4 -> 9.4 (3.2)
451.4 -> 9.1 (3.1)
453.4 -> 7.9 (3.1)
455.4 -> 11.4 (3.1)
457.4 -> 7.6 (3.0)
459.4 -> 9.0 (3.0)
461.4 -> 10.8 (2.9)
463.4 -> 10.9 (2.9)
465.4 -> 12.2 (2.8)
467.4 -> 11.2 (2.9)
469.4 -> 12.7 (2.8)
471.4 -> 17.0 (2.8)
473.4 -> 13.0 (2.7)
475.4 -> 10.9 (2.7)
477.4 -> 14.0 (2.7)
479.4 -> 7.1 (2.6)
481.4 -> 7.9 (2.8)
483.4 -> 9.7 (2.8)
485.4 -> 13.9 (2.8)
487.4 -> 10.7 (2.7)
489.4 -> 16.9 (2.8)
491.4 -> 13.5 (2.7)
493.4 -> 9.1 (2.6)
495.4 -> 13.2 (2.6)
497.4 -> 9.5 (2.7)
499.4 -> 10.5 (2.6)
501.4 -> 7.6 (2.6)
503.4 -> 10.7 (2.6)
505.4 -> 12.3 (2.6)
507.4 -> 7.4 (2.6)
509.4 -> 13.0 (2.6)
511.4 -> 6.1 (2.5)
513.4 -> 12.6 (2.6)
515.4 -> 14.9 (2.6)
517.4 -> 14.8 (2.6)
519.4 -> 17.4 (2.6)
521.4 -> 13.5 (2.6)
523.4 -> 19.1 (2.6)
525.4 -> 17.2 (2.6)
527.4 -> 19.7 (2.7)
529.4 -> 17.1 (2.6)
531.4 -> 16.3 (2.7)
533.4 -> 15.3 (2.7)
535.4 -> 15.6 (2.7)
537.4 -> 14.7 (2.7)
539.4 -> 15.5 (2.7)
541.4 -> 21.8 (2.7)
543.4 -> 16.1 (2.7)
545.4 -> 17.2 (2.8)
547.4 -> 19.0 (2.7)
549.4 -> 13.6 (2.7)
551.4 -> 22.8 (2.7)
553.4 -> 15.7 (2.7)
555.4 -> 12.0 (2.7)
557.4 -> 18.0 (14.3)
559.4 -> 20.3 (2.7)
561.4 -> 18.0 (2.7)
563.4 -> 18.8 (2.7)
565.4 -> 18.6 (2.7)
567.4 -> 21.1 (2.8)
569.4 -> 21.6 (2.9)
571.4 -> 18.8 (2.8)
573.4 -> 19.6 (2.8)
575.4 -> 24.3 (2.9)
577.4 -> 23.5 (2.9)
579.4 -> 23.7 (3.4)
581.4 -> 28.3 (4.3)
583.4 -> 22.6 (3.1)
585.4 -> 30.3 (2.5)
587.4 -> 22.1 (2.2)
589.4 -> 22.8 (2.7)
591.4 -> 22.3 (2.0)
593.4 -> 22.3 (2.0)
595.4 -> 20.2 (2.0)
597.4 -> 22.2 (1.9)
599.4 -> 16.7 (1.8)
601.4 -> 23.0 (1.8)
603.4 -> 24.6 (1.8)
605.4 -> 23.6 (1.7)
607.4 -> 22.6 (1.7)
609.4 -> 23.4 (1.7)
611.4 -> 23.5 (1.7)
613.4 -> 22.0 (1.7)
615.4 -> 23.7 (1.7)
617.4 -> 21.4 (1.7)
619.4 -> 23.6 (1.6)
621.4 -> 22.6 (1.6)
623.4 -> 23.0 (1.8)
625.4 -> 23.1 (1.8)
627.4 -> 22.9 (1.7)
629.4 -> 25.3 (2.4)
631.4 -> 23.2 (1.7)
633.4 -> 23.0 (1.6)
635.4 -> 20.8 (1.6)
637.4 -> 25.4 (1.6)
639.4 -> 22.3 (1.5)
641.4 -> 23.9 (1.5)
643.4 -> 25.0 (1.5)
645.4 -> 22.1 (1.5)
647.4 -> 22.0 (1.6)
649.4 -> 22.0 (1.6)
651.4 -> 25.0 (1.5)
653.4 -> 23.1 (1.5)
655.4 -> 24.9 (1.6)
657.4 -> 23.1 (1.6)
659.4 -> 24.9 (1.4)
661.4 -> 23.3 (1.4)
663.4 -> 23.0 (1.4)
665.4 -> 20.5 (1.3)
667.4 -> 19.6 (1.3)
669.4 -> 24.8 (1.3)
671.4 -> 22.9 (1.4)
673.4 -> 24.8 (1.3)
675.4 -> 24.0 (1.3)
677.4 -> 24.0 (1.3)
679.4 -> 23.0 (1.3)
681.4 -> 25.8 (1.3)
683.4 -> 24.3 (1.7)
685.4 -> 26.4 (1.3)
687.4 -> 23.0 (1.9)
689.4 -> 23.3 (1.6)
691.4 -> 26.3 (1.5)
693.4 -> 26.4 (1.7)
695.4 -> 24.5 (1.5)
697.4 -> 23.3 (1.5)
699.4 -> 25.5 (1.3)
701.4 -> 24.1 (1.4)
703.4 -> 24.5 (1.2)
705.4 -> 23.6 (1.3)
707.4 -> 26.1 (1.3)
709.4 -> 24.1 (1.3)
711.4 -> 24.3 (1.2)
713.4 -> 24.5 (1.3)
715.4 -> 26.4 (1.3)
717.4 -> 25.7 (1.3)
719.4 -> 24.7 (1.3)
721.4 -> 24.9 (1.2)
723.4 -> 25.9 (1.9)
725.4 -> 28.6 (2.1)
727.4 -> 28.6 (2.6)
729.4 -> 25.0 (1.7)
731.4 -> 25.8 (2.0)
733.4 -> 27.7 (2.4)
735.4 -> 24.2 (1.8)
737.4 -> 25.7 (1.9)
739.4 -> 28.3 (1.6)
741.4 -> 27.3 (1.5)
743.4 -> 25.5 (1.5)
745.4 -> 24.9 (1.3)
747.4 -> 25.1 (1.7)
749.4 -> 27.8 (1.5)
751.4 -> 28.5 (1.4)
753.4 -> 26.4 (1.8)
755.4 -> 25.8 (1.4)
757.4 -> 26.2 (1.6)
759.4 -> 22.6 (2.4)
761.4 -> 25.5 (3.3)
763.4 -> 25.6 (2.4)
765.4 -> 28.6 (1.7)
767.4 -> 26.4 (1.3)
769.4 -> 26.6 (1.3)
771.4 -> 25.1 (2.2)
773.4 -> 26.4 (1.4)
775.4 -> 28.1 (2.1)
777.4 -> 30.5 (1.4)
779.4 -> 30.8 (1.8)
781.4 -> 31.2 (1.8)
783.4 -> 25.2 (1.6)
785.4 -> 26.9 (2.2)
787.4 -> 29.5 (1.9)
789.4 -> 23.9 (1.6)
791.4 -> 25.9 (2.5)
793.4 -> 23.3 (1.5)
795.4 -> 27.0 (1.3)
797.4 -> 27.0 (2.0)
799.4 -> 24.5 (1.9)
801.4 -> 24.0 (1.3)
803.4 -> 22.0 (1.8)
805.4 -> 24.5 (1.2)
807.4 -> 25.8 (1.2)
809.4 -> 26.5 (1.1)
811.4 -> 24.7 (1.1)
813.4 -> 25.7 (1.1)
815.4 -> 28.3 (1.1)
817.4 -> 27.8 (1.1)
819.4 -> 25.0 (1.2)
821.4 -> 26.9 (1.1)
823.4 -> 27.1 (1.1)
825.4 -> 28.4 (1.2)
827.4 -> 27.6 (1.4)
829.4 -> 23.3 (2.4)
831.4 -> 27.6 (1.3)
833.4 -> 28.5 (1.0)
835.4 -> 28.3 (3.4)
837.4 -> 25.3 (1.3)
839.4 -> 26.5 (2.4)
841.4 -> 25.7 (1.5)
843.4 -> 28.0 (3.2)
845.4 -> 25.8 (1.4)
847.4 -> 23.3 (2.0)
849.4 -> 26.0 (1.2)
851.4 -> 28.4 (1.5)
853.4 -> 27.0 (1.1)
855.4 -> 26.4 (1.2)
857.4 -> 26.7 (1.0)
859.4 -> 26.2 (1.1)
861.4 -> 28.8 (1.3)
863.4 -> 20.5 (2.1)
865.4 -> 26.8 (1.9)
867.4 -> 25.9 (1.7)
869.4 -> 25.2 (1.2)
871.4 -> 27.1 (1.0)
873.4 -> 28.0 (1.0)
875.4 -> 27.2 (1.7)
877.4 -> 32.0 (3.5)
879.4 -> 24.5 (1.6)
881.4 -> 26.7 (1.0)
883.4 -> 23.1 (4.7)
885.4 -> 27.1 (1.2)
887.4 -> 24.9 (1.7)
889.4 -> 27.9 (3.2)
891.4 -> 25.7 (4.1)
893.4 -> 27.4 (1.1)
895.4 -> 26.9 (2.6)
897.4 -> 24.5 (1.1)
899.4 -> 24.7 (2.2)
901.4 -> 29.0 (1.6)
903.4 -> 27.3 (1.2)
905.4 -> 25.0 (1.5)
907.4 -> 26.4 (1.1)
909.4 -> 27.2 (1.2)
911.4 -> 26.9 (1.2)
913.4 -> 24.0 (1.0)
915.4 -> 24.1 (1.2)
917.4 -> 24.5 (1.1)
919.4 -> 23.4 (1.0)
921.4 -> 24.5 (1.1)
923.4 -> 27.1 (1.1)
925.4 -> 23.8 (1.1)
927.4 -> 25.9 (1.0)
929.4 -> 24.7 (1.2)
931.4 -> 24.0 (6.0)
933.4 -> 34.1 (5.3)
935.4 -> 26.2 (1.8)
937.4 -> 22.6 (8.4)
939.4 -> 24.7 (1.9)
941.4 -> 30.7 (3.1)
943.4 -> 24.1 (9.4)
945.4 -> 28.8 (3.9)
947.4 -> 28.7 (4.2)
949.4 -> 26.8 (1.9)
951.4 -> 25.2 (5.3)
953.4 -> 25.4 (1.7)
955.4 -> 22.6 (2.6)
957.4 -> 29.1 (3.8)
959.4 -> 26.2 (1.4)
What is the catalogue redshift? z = 0.288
